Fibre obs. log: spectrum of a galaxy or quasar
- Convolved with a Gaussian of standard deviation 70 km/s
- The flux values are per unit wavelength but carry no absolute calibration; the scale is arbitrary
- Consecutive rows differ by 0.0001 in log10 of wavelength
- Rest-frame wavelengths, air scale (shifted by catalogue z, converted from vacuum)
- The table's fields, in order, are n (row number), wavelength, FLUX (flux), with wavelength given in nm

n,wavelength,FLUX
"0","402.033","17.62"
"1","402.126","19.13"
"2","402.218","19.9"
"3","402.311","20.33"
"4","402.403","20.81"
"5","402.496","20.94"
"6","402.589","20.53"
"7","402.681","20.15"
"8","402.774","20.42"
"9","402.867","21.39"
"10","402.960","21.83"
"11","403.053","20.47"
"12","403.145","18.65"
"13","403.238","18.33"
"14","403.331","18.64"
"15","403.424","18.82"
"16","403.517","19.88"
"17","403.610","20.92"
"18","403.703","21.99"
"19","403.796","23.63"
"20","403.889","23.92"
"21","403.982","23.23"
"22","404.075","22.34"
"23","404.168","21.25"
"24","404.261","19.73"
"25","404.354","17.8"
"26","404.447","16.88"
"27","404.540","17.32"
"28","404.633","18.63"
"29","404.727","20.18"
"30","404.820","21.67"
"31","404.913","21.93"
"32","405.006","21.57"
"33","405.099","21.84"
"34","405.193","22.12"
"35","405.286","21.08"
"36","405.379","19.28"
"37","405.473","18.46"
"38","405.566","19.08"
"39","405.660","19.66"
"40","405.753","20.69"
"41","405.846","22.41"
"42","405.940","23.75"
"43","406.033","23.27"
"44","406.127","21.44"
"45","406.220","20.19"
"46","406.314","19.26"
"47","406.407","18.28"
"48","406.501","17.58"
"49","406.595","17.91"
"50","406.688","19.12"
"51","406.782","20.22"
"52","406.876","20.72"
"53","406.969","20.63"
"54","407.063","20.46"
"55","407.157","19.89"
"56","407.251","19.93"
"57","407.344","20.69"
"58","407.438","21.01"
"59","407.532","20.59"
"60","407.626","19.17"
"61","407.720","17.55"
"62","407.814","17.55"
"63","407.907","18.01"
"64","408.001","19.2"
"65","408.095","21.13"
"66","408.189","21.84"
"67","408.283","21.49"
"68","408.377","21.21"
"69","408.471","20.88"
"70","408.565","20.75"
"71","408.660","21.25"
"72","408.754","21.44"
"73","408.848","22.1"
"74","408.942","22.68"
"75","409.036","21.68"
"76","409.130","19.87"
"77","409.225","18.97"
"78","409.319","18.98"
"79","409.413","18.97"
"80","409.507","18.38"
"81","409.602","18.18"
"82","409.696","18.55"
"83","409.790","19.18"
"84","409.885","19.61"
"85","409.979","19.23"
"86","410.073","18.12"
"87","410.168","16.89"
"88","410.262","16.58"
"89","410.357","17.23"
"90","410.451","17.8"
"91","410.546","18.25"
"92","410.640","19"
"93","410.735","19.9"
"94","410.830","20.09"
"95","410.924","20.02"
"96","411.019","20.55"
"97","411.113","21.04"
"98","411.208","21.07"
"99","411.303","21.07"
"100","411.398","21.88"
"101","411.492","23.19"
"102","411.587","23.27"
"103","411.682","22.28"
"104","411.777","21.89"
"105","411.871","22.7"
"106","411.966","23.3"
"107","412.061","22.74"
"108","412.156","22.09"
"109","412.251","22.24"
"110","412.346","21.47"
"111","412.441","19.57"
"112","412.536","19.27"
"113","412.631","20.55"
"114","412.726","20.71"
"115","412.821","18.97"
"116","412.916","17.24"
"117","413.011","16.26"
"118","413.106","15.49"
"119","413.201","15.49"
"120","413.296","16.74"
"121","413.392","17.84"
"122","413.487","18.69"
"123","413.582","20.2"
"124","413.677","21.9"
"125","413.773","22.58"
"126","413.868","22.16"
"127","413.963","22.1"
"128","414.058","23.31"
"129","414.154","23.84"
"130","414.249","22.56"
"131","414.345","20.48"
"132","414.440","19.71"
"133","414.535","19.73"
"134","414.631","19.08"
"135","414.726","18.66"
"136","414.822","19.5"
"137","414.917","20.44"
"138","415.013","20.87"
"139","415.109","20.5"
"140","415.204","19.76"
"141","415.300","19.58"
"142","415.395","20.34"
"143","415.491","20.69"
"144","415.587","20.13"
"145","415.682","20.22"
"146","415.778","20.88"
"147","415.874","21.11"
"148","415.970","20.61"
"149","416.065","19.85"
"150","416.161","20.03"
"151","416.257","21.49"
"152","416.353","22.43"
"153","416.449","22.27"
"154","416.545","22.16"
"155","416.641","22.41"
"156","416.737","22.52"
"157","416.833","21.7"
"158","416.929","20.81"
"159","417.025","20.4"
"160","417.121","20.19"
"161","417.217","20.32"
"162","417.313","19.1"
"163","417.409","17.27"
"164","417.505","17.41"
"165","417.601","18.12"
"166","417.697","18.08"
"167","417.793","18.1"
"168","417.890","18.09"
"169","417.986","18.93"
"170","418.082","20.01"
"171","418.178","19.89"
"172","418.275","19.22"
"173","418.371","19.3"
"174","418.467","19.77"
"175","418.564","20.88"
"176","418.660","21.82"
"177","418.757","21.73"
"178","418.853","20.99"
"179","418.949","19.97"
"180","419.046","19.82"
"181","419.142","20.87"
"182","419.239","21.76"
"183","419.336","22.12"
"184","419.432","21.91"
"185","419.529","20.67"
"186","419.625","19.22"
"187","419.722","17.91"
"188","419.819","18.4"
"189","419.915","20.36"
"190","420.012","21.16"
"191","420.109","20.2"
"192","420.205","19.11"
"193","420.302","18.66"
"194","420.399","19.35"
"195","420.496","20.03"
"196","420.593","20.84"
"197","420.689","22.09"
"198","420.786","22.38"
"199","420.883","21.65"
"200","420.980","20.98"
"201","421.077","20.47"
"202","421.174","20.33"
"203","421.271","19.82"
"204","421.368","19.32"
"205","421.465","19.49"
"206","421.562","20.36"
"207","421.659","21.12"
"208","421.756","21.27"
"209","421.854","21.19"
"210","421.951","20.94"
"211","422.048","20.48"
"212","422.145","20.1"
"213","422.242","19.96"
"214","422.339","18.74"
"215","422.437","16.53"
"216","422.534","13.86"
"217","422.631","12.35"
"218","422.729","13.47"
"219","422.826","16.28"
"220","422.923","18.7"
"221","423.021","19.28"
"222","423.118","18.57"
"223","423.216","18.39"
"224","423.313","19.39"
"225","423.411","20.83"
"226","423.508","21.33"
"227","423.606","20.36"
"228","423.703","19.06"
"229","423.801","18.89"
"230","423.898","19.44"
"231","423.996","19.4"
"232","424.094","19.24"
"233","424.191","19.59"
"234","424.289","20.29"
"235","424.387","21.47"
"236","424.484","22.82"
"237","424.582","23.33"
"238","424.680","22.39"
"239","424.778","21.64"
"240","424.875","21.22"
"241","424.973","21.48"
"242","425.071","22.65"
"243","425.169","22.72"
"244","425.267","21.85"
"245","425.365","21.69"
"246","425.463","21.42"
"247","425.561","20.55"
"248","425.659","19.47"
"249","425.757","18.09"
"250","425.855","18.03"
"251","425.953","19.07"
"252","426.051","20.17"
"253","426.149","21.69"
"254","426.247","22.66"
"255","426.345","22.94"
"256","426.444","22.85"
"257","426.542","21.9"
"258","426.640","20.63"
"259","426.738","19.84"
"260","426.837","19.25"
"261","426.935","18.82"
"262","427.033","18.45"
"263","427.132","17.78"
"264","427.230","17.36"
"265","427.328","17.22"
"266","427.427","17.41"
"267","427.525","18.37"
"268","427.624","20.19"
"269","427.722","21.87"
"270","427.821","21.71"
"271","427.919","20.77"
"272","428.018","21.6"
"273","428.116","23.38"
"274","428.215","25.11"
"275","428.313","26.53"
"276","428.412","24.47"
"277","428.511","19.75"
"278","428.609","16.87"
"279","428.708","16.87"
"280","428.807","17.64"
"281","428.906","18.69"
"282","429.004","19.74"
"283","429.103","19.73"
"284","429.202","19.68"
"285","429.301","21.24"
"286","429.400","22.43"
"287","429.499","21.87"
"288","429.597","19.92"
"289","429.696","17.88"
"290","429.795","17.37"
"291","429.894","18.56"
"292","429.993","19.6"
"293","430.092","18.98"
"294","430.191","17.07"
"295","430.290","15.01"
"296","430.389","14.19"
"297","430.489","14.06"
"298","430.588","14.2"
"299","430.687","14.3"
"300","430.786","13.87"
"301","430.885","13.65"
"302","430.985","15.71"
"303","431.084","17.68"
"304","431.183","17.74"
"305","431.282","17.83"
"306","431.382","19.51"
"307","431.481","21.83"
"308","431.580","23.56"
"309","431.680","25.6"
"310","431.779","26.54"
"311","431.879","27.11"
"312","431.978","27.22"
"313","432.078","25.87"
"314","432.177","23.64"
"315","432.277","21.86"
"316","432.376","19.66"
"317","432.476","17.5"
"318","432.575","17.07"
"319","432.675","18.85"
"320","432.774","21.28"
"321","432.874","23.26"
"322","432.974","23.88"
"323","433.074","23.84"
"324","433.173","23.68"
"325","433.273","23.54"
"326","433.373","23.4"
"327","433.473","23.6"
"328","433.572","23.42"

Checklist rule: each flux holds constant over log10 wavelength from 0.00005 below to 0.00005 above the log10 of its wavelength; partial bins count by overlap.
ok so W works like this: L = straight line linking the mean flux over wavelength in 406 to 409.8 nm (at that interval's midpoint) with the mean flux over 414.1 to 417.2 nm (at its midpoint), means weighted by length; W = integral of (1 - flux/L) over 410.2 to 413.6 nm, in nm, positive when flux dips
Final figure 0.08 nm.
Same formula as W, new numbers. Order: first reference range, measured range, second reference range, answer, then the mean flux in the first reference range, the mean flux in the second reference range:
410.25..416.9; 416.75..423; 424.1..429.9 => 0.262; 20.5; 20.5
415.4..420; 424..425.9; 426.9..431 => -0.165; 20.3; 18.8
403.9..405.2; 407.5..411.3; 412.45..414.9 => 0.087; 20.5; 19.7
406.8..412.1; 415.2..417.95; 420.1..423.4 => -0.076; 20.2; 19.3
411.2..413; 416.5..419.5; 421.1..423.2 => -0.068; 21.2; 18.7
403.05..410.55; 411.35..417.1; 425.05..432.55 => -0.195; 20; 20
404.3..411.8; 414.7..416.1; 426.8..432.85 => -0.022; 20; 19.7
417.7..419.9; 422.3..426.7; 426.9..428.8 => 0.043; 20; 20.2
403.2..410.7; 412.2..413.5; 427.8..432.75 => 0.087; 20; 19.8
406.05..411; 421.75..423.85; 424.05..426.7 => 0.237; 19.6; 21.2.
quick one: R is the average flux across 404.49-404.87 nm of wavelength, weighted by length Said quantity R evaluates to 19.4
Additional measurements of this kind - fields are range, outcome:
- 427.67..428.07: 21.5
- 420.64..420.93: 22.1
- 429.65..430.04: 18.3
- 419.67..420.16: 19.6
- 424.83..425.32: 22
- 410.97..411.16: 20.8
